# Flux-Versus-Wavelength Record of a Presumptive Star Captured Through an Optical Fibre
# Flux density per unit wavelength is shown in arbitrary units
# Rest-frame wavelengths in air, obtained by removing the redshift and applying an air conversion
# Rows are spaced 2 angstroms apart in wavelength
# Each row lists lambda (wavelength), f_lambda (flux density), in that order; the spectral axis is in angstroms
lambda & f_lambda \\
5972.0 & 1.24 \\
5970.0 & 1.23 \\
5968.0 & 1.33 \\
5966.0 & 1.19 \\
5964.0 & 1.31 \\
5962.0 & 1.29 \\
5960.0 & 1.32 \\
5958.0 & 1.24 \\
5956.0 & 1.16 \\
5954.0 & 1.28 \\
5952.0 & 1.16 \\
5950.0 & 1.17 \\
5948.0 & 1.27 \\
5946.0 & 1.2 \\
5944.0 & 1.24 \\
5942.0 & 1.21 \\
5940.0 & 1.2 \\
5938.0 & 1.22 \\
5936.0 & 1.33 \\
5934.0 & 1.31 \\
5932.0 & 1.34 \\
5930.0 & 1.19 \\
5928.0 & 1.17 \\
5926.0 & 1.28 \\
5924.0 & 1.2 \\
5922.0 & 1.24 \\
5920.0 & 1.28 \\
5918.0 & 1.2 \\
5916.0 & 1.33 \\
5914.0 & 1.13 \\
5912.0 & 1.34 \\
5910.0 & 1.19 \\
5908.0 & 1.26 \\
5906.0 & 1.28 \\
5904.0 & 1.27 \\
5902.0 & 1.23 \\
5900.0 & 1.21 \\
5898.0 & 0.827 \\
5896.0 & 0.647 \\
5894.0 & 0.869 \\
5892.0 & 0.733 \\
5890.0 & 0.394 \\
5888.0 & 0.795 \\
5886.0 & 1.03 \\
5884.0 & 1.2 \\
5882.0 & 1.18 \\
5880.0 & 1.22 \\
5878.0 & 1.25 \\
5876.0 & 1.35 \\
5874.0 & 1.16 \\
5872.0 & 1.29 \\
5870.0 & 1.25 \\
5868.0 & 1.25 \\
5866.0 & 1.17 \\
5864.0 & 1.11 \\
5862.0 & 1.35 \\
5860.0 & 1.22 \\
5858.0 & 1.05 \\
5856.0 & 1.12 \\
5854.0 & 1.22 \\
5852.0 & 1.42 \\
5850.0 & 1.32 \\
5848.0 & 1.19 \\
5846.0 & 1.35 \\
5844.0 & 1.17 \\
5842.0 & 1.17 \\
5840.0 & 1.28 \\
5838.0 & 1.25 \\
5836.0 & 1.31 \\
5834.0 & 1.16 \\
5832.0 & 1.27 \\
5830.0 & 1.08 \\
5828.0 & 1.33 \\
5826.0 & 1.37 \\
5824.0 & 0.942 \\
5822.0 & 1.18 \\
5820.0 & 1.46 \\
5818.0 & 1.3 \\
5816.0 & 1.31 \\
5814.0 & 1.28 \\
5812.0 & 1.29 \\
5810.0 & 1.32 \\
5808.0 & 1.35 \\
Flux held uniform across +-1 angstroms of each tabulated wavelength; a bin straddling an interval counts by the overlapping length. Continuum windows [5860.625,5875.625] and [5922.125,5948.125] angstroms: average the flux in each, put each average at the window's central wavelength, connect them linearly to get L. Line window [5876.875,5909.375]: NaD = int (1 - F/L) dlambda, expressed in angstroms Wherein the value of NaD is 5.5 angstroms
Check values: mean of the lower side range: 1.23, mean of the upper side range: 1.24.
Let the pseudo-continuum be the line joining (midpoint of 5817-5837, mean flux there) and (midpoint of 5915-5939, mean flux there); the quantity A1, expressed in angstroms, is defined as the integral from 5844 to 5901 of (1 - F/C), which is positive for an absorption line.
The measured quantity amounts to 6.1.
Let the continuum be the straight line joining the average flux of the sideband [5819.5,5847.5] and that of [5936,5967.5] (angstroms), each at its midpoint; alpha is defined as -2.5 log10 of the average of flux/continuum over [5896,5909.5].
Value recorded 0.09 mag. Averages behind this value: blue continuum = 1.23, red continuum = 1.24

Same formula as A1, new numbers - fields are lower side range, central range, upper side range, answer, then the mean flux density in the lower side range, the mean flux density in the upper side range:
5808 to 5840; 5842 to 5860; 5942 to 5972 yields 0.4 angstroms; 1.26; 1.24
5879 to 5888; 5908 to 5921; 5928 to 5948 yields -0.6 angstroms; 1.12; 1.25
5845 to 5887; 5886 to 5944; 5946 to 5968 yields 4.8 angstroms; 1.22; 1.24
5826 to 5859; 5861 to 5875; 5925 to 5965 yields 0.1 angstroms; 1.23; 1.24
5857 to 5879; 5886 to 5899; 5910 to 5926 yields 5.2 angstroms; 1.22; 1.24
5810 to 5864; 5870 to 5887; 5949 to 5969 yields 0.4 angstroms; 1.24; 1.25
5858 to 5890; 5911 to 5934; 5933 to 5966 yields -0.7 angstroms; 1.16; 1.24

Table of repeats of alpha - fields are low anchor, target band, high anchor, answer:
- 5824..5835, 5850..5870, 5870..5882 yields 0.015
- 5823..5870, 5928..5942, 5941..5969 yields -0.015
